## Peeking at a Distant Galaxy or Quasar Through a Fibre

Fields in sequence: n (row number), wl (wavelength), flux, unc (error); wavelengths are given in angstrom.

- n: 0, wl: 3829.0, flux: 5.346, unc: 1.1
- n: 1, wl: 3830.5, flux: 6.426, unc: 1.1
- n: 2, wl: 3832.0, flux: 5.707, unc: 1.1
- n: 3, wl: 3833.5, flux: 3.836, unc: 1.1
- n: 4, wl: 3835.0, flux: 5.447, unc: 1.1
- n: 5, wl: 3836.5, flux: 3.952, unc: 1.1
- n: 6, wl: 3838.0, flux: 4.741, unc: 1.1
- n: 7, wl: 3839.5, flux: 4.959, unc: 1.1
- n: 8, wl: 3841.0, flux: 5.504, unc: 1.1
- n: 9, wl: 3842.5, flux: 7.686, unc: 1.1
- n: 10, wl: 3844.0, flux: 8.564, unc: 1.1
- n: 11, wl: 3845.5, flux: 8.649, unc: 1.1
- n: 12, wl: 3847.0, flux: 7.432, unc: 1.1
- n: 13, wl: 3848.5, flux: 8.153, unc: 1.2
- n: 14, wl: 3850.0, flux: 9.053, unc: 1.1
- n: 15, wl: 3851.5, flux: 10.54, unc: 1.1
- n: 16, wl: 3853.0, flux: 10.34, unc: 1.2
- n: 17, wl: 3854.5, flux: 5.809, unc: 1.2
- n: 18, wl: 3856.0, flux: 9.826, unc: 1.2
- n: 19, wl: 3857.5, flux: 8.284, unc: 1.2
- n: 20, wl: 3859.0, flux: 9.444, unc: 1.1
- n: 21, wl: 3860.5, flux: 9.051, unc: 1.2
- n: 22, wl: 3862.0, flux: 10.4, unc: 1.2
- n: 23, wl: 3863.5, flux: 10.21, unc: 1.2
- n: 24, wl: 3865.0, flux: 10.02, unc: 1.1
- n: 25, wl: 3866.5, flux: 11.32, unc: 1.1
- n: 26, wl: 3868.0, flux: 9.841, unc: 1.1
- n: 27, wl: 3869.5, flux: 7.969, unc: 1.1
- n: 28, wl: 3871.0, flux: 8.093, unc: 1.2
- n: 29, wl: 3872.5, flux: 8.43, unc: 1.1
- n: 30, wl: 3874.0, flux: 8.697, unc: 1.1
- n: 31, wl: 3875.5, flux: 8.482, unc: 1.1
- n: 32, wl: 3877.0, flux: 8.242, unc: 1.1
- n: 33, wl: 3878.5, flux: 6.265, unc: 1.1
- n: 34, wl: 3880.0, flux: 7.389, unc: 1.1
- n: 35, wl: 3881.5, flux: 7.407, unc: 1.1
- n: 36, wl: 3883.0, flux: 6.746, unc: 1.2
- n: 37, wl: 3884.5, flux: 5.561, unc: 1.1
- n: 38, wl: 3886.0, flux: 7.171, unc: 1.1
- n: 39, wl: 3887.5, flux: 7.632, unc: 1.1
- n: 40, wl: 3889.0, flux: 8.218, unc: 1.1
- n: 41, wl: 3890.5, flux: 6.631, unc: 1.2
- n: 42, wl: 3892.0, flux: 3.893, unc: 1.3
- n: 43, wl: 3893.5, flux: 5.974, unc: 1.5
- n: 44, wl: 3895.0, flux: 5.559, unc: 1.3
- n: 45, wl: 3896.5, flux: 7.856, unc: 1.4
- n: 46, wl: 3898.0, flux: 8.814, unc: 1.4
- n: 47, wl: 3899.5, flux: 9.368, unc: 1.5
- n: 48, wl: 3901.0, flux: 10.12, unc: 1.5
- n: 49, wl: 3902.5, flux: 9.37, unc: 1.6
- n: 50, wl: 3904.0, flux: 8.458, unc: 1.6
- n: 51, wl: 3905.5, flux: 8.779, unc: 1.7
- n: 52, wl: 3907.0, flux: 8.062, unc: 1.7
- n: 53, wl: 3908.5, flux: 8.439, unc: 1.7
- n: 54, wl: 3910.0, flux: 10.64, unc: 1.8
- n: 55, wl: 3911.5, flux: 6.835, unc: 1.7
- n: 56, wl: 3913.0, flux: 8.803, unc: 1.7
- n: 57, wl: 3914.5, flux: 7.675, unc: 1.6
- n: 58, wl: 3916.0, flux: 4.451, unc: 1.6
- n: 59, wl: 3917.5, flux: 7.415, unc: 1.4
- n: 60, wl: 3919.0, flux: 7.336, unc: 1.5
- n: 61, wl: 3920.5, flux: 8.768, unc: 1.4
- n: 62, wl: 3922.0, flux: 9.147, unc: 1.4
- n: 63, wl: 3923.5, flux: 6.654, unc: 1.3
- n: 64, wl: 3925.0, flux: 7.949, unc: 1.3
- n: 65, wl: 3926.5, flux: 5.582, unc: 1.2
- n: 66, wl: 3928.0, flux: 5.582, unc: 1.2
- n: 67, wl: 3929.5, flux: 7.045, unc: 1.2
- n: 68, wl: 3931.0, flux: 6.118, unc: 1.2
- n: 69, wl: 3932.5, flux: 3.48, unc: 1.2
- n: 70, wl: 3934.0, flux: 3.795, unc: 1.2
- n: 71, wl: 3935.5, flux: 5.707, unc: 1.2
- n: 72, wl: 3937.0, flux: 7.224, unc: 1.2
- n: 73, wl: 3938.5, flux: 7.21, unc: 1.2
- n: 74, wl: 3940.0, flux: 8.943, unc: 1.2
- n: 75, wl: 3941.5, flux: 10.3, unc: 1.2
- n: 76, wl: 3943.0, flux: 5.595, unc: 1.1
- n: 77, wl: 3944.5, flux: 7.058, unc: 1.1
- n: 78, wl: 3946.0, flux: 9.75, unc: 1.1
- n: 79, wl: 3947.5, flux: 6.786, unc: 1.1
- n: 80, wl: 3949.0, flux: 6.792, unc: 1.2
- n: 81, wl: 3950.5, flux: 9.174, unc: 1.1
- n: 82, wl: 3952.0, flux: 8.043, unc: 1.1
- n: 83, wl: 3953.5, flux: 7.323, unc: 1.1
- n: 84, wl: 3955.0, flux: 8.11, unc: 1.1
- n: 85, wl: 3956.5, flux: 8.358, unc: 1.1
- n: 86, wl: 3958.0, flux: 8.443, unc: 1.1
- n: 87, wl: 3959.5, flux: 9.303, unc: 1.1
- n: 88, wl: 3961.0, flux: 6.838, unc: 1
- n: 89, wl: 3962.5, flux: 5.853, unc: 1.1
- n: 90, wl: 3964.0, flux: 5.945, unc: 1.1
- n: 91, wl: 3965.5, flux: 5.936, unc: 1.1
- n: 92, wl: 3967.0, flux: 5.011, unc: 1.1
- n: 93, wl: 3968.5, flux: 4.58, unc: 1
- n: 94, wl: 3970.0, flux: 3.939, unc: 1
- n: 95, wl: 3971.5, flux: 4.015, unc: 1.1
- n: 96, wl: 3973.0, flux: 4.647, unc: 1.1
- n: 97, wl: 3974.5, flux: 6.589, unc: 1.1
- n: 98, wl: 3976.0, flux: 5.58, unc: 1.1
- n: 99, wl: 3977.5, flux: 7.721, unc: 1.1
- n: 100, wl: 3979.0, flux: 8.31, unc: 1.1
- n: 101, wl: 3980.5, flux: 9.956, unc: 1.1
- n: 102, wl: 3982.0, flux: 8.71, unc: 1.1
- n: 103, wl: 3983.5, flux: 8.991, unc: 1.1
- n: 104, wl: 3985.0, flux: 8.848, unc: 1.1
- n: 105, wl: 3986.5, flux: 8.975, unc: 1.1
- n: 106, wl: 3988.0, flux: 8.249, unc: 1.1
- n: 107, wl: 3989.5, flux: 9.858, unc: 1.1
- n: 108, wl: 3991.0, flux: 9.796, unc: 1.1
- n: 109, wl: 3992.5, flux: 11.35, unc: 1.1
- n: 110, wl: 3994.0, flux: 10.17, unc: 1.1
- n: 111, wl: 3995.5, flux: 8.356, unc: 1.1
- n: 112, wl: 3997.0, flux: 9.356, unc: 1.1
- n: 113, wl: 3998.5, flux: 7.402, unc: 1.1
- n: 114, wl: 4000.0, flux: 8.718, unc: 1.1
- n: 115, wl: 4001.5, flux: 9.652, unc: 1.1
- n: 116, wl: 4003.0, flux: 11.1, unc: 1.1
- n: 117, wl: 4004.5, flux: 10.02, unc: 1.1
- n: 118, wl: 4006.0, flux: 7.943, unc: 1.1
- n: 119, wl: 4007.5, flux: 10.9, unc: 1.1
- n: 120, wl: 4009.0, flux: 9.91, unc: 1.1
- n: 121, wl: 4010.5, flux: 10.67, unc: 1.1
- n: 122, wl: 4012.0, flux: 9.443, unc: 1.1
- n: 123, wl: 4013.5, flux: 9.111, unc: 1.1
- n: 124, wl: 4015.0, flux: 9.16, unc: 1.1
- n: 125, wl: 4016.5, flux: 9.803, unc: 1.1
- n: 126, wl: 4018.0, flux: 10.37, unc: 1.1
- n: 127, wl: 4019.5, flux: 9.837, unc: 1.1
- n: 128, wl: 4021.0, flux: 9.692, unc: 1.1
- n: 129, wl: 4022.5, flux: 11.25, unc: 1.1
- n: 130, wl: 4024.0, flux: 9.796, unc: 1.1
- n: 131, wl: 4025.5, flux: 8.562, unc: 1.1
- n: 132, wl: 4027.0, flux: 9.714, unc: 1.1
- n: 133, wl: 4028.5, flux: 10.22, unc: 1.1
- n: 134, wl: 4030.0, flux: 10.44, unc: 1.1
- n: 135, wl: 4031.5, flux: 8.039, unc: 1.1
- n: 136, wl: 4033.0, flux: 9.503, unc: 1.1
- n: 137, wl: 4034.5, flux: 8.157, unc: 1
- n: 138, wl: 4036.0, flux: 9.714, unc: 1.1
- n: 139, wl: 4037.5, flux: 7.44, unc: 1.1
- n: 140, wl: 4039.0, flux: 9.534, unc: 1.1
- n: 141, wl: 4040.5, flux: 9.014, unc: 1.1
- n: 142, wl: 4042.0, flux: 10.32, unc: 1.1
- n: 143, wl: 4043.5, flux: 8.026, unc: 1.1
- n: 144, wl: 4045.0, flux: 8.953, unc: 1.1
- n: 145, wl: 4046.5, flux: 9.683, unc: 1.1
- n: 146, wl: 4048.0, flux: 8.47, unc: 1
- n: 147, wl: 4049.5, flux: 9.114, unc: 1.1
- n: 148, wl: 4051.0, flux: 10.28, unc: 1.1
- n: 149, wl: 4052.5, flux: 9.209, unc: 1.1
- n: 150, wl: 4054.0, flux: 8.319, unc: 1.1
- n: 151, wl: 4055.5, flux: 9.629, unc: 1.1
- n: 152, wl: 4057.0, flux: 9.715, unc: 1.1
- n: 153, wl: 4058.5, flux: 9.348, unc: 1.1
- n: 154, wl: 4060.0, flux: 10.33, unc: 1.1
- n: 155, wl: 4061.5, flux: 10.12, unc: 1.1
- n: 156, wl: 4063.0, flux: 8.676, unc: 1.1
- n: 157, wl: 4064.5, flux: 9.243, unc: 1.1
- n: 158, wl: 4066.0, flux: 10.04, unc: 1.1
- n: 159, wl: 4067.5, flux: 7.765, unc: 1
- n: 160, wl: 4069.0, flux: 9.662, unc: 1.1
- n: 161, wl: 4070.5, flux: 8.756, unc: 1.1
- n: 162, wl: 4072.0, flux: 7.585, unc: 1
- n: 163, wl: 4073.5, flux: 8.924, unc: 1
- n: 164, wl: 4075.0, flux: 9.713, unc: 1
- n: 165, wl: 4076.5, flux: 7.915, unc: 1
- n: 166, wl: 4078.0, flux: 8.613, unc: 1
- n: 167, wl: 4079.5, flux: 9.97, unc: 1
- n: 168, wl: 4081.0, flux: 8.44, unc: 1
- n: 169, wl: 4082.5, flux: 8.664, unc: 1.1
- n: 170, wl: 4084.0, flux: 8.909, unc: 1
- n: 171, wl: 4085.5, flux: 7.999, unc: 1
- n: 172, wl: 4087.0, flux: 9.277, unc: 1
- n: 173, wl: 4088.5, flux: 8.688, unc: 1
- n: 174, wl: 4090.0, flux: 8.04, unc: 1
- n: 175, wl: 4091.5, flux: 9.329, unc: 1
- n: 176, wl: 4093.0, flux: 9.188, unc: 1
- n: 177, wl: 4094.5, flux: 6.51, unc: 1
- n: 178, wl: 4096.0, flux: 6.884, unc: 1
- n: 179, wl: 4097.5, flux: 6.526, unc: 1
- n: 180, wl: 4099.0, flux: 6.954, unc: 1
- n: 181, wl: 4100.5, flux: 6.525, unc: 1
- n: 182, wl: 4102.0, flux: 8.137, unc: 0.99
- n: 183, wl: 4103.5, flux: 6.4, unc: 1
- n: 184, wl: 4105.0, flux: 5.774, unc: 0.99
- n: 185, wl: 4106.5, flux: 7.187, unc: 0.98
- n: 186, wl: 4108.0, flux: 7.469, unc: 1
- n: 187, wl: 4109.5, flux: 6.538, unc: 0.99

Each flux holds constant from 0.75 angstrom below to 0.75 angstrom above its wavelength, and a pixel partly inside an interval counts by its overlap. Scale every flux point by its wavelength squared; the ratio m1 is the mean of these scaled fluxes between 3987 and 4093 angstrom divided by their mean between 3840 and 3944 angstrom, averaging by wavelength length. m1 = 1.3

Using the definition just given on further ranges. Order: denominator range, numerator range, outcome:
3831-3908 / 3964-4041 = 1.19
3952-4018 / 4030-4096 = 1.13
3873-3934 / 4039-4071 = 1.36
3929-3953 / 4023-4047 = 1.37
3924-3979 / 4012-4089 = 1.45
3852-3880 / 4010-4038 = 1.16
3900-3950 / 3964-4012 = 1.14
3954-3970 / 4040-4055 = 1.42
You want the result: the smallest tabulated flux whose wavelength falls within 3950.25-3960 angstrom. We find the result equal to 7.323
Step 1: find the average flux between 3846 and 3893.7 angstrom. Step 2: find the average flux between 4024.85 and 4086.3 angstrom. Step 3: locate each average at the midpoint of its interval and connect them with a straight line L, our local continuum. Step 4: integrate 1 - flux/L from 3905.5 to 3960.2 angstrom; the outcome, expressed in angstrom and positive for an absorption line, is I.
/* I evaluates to 6.8 angstrom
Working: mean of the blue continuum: 8.23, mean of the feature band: 7.46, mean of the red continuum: 9.09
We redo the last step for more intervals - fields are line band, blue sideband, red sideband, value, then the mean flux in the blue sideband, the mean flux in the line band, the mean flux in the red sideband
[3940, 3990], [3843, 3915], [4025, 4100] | 6.88 angstrom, 8.3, 7.39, 8.88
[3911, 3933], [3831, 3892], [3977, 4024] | 4.14 angstrom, 7.74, 6.89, 9.49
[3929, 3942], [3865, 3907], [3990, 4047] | 2.97 angstrom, 7.9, 6.57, 9.5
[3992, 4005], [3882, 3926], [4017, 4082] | -1.24 angstrom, 7.65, 9.53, 9.26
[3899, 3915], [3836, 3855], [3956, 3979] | -4.63 angstrom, 7.4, 8.79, 6.23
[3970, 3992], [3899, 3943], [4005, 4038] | 2.46 angstrom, 7.52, 7.78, 9.55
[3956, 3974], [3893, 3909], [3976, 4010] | 5.79 angstrom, 8.29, 6.05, 9.21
